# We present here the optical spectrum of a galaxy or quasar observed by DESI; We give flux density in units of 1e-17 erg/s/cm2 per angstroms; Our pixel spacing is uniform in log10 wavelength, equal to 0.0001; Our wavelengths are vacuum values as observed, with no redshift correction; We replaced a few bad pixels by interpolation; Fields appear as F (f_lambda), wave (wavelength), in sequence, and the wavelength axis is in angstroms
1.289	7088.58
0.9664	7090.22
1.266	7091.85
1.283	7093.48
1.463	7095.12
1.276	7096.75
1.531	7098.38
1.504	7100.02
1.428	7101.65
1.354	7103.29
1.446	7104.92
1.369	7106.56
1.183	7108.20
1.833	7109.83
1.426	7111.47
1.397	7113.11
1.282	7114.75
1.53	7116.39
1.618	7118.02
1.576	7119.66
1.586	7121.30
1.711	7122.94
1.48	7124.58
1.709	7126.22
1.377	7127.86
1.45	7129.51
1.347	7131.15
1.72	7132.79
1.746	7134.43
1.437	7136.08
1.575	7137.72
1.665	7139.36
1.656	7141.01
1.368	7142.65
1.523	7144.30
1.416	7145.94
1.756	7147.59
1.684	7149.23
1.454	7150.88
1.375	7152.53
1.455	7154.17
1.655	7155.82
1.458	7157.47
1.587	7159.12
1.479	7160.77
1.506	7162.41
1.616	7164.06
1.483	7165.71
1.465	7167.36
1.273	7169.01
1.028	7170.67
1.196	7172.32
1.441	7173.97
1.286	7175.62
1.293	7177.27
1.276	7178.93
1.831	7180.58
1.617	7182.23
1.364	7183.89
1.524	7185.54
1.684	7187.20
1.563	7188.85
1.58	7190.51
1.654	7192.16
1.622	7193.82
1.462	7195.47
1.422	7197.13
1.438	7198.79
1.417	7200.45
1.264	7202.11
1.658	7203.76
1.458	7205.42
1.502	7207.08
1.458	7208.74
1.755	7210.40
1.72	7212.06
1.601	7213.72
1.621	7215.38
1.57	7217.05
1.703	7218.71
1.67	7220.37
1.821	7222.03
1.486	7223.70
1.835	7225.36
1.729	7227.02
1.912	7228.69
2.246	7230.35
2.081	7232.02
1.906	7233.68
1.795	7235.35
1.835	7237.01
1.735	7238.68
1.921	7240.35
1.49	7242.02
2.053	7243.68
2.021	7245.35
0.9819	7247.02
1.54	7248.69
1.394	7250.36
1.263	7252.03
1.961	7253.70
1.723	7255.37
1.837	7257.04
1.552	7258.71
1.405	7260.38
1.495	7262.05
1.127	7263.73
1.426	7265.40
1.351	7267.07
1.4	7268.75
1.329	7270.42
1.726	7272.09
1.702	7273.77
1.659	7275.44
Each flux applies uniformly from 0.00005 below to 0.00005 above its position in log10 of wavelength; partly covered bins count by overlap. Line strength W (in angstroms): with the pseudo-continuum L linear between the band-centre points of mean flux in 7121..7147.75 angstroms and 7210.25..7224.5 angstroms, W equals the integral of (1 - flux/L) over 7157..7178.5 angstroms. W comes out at 2.8 angstroms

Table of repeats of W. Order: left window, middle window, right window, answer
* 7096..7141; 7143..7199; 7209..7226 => 3.79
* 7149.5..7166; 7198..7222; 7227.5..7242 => 2.81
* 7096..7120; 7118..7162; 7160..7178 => -4.42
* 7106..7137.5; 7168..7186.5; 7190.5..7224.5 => 2.03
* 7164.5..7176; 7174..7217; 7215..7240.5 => 0.19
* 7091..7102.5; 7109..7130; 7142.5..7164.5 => -1.33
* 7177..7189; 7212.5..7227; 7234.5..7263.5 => -0.74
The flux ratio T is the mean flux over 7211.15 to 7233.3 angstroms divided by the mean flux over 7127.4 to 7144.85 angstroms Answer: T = 1.15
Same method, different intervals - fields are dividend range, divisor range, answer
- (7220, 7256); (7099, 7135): 1.16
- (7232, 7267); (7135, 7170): 1.07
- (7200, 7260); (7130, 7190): 1.12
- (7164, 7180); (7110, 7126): 0.87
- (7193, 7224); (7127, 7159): 1.02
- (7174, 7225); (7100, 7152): 1.02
